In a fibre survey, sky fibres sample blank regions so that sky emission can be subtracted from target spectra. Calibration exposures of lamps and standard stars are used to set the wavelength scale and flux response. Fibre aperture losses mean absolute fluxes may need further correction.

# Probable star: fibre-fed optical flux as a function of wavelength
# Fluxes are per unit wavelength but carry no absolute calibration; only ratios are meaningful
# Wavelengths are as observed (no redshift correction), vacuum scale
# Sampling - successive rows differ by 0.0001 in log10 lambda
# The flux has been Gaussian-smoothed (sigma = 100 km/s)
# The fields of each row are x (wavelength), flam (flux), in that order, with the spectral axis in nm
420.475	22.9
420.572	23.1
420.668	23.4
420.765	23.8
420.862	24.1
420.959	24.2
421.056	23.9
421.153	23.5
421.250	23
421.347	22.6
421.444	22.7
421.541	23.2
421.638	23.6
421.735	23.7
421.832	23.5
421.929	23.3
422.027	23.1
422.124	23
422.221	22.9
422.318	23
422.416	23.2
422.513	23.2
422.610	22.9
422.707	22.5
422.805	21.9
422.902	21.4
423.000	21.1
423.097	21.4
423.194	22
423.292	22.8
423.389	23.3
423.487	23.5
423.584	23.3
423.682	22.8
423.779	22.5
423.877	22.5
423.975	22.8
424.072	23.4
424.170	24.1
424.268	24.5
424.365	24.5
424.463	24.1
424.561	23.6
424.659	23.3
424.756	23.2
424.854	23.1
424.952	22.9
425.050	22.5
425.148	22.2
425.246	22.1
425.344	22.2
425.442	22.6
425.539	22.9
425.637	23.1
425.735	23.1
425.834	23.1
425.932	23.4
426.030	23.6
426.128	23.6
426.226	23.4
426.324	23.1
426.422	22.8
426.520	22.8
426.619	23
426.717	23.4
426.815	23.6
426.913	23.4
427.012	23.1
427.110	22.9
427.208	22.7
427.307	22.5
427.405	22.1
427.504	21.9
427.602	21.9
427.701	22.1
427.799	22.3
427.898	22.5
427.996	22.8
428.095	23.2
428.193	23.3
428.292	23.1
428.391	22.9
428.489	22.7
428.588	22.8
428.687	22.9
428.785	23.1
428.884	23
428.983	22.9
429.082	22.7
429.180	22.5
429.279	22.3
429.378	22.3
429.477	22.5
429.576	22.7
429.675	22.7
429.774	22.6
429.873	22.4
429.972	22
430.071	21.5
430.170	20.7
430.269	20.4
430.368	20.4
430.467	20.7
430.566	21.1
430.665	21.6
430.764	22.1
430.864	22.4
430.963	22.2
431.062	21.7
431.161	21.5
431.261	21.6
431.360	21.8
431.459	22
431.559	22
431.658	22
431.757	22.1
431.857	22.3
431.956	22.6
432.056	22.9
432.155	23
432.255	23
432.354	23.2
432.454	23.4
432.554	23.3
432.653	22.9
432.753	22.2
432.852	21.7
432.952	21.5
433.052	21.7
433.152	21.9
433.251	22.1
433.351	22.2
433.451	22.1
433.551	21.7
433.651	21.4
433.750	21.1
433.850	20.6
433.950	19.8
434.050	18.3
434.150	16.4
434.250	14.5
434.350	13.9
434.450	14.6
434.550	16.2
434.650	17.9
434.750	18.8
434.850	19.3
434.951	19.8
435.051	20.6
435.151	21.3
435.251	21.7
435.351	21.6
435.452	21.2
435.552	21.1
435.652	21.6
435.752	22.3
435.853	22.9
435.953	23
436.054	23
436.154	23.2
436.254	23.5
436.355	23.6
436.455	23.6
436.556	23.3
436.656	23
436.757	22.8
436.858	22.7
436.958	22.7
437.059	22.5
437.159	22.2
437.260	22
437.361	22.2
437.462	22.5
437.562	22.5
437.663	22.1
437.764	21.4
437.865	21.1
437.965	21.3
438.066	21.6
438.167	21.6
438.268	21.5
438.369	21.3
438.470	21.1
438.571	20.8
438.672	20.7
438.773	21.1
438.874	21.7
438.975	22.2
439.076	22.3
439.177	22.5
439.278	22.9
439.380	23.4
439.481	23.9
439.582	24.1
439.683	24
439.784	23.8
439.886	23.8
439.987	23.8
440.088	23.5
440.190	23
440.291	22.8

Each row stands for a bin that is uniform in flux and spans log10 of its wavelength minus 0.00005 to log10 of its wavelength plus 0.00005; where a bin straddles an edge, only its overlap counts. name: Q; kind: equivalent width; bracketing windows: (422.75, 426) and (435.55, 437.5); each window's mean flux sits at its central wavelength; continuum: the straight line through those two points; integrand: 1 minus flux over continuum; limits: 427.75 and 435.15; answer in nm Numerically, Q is 0.44 nm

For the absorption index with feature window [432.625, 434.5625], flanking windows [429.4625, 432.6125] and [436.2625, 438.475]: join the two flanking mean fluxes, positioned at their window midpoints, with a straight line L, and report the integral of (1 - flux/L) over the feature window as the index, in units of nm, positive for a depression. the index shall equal 0.20 nm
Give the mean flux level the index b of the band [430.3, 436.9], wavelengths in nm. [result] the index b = 21.3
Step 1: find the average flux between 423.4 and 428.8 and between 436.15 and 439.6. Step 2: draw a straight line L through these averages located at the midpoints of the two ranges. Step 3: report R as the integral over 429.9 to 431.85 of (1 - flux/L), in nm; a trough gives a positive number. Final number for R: 0.10 nm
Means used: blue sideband 23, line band 21.6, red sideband 22.3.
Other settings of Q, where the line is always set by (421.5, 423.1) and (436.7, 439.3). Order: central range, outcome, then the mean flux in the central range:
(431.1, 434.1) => 0.04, 21.9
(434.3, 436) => 0.17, 19.9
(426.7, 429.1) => -0.03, 22.8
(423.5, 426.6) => -0.07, 23.1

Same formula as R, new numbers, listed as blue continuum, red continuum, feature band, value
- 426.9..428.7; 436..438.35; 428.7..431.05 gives 0.06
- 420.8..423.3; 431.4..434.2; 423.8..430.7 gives -0.11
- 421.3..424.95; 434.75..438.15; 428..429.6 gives -0.01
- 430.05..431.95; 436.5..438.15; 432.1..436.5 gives 0.19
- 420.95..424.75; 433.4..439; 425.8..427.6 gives -0.04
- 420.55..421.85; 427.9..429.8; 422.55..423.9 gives 0.05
